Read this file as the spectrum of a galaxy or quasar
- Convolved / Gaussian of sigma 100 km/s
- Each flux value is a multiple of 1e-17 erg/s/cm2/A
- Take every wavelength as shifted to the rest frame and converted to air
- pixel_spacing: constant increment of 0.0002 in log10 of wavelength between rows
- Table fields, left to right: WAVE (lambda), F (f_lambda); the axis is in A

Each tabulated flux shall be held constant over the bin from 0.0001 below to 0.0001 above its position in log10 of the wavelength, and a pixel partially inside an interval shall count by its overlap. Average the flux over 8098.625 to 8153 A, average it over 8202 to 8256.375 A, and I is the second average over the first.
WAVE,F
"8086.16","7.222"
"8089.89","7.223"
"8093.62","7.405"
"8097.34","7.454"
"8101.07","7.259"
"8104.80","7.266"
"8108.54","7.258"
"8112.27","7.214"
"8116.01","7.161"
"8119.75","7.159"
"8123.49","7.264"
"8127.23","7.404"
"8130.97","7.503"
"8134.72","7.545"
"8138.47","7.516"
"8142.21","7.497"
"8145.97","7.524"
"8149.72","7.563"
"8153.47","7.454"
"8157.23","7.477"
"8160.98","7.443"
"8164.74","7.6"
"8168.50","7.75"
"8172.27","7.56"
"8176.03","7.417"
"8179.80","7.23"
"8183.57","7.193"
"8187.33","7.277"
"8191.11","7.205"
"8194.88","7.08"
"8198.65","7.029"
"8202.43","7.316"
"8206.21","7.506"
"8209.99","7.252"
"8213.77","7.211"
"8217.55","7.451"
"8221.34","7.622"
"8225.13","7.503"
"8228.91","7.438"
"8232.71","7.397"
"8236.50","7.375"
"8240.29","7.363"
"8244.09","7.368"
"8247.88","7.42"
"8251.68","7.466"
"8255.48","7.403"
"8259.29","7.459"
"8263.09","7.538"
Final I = 1.01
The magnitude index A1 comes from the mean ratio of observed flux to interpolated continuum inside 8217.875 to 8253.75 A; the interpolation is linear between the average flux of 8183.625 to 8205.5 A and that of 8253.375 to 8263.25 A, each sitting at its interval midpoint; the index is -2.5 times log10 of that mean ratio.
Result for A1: -0.01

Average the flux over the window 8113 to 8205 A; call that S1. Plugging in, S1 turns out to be 7.38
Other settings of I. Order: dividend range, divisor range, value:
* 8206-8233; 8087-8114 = 1.02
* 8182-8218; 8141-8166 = 0.97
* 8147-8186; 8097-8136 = 1.02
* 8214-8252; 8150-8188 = 1.00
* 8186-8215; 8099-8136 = 0.99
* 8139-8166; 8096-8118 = 1.03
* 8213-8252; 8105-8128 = 1.03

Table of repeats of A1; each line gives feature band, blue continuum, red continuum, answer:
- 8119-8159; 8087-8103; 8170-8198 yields -0.02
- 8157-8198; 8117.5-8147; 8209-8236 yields 0.01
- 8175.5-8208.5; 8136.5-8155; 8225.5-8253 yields 0.03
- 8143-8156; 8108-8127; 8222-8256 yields -0.03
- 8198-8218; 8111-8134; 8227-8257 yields 0.01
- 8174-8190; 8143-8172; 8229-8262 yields 0.03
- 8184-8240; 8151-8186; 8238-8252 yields 0.01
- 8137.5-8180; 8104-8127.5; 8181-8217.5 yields -0.04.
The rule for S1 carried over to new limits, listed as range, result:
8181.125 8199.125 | 7.17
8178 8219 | 7.25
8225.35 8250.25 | 7.4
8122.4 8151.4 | 7.48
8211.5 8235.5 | 7.43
